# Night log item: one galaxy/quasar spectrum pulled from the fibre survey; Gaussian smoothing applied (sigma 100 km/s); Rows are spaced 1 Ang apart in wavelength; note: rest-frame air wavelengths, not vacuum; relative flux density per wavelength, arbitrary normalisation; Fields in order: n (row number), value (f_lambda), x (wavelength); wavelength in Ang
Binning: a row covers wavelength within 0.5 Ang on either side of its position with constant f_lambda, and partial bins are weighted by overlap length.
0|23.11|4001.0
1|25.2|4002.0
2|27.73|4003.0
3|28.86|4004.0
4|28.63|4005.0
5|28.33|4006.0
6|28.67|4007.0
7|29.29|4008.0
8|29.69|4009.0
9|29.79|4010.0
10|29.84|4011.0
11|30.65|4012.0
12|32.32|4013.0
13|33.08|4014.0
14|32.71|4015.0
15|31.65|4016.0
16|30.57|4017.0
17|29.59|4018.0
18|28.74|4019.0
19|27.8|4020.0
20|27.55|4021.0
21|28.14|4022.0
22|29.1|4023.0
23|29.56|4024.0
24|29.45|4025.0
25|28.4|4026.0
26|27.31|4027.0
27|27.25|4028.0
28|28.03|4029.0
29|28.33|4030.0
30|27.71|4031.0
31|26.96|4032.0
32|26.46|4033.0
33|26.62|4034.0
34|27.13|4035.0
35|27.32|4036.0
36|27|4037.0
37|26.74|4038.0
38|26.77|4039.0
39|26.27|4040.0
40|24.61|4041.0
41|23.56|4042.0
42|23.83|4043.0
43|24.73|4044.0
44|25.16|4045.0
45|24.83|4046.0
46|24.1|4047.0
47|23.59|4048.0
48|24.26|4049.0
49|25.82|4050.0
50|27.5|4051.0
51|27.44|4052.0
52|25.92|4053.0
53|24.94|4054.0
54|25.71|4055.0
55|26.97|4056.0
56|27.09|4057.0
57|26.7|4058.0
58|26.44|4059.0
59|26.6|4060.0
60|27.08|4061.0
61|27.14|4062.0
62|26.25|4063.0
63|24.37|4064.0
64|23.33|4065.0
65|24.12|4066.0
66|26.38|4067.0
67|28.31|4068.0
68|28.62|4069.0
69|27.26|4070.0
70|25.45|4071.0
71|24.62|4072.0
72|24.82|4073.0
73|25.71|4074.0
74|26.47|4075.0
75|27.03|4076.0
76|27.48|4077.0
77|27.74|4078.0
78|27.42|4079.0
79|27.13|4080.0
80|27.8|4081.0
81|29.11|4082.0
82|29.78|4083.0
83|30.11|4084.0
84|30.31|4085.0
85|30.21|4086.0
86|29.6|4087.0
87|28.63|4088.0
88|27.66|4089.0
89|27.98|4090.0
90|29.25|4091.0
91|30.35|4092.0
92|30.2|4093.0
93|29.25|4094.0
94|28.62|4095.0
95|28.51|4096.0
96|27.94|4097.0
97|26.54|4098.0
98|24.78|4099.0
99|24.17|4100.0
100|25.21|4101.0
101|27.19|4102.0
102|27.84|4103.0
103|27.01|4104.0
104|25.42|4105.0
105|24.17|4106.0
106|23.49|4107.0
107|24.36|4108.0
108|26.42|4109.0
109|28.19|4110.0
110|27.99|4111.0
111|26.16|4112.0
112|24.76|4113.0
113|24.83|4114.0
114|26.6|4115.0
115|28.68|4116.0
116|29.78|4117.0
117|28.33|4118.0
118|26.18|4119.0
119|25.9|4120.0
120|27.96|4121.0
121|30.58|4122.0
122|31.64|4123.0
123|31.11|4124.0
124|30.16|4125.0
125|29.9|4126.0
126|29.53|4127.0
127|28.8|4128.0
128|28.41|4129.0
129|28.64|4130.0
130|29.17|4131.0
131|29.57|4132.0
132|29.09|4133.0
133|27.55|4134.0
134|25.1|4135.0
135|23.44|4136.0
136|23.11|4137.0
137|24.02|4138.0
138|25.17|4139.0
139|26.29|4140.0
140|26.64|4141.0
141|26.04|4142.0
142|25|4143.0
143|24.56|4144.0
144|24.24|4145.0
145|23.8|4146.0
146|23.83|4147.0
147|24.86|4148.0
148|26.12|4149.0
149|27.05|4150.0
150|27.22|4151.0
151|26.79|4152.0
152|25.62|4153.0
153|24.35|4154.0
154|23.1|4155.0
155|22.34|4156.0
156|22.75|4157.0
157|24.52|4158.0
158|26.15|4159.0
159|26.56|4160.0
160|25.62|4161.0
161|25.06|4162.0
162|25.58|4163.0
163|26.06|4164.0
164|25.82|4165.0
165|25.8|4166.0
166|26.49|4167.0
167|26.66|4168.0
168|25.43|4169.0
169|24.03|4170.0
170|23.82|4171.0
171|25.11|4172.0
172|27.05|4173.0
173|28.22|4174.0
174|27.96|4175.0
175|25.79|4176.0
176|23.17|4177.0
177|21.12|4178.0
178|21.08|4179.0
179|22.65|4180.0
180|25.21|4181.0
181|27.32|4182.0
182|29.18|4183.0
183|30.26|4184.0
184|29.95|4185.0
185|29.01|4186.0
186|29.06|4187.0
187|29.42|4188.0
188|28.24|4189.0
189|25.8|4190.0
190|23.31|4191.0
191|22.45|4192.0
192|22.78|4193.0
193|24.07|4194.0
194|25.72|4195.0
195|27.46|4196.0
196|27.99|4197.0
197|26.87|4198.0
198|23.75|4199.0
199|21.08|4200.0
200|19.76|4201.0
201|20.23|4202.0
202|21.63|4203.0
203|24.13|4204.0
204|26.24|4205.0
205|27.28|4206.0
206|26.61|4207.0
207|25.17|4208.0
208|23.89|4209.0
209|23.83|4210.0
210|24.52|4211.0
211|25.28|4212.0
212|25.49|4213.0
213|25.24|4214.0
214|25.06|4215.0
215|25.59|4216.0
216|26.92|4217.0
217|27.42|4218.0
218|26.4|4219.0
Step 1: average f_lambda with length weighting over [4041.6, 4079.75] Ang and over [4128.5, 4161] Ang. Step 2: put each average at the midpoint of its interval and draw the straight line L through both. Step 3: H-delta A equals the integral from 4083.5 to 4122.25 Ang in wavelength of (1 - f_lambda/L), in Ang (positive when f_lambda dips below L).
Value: -2.5 Ang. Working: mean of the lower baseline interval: 25.9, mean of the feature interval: 27.4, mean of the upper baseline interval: 25.7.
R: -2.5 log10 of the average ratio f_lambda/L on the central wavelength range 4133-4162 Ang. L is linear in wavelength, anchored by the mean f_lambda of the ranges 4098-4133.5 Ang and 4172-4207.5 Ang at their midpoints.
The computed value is 0.06 mag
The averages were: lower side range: 27.5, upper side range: 25.5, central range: 25.1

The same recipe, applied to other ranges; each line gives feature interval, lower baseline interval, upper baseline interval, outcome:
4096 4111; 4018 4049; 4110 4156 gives 0.030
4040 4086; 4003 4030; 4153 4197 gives 0.076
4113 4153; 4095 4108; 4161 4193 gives -0.041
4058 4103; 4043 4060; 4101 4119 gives -0.051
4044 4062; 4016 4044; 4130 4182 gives 0.049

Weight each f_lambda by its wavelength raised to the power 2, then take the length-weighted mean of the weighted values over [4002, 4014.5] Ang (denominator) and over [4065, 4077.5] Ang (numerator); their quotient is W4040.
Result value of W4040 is 0.9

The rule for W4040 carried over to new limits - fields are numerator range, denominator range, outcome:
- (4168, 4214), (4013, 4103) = 0.99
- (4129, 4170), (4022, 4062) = 1.02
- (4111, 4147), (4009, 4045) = 1.01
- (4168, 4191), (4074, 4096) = 0.96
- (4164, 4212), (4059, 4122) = 0.98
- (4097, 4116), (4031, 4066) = 1.03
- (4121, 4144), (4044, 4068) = 1.11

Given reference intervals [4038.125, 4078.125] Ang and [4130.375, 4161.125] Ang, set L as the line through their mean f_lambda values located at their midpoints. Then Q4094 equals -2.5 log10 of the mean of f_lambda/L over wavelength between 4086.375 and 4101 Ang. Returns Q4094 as -0.09 mag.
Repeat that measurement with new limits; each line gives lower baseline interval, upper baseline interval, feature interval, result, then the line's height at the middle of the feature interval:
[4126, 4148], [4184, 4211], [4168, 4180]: 0.04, 25.7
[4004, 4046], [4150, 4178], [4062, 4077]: 0.05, 27.3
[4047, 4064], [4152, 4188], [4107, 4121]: -0.03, 25.9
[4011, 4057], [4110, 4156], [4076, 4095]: -0.07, 27.1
